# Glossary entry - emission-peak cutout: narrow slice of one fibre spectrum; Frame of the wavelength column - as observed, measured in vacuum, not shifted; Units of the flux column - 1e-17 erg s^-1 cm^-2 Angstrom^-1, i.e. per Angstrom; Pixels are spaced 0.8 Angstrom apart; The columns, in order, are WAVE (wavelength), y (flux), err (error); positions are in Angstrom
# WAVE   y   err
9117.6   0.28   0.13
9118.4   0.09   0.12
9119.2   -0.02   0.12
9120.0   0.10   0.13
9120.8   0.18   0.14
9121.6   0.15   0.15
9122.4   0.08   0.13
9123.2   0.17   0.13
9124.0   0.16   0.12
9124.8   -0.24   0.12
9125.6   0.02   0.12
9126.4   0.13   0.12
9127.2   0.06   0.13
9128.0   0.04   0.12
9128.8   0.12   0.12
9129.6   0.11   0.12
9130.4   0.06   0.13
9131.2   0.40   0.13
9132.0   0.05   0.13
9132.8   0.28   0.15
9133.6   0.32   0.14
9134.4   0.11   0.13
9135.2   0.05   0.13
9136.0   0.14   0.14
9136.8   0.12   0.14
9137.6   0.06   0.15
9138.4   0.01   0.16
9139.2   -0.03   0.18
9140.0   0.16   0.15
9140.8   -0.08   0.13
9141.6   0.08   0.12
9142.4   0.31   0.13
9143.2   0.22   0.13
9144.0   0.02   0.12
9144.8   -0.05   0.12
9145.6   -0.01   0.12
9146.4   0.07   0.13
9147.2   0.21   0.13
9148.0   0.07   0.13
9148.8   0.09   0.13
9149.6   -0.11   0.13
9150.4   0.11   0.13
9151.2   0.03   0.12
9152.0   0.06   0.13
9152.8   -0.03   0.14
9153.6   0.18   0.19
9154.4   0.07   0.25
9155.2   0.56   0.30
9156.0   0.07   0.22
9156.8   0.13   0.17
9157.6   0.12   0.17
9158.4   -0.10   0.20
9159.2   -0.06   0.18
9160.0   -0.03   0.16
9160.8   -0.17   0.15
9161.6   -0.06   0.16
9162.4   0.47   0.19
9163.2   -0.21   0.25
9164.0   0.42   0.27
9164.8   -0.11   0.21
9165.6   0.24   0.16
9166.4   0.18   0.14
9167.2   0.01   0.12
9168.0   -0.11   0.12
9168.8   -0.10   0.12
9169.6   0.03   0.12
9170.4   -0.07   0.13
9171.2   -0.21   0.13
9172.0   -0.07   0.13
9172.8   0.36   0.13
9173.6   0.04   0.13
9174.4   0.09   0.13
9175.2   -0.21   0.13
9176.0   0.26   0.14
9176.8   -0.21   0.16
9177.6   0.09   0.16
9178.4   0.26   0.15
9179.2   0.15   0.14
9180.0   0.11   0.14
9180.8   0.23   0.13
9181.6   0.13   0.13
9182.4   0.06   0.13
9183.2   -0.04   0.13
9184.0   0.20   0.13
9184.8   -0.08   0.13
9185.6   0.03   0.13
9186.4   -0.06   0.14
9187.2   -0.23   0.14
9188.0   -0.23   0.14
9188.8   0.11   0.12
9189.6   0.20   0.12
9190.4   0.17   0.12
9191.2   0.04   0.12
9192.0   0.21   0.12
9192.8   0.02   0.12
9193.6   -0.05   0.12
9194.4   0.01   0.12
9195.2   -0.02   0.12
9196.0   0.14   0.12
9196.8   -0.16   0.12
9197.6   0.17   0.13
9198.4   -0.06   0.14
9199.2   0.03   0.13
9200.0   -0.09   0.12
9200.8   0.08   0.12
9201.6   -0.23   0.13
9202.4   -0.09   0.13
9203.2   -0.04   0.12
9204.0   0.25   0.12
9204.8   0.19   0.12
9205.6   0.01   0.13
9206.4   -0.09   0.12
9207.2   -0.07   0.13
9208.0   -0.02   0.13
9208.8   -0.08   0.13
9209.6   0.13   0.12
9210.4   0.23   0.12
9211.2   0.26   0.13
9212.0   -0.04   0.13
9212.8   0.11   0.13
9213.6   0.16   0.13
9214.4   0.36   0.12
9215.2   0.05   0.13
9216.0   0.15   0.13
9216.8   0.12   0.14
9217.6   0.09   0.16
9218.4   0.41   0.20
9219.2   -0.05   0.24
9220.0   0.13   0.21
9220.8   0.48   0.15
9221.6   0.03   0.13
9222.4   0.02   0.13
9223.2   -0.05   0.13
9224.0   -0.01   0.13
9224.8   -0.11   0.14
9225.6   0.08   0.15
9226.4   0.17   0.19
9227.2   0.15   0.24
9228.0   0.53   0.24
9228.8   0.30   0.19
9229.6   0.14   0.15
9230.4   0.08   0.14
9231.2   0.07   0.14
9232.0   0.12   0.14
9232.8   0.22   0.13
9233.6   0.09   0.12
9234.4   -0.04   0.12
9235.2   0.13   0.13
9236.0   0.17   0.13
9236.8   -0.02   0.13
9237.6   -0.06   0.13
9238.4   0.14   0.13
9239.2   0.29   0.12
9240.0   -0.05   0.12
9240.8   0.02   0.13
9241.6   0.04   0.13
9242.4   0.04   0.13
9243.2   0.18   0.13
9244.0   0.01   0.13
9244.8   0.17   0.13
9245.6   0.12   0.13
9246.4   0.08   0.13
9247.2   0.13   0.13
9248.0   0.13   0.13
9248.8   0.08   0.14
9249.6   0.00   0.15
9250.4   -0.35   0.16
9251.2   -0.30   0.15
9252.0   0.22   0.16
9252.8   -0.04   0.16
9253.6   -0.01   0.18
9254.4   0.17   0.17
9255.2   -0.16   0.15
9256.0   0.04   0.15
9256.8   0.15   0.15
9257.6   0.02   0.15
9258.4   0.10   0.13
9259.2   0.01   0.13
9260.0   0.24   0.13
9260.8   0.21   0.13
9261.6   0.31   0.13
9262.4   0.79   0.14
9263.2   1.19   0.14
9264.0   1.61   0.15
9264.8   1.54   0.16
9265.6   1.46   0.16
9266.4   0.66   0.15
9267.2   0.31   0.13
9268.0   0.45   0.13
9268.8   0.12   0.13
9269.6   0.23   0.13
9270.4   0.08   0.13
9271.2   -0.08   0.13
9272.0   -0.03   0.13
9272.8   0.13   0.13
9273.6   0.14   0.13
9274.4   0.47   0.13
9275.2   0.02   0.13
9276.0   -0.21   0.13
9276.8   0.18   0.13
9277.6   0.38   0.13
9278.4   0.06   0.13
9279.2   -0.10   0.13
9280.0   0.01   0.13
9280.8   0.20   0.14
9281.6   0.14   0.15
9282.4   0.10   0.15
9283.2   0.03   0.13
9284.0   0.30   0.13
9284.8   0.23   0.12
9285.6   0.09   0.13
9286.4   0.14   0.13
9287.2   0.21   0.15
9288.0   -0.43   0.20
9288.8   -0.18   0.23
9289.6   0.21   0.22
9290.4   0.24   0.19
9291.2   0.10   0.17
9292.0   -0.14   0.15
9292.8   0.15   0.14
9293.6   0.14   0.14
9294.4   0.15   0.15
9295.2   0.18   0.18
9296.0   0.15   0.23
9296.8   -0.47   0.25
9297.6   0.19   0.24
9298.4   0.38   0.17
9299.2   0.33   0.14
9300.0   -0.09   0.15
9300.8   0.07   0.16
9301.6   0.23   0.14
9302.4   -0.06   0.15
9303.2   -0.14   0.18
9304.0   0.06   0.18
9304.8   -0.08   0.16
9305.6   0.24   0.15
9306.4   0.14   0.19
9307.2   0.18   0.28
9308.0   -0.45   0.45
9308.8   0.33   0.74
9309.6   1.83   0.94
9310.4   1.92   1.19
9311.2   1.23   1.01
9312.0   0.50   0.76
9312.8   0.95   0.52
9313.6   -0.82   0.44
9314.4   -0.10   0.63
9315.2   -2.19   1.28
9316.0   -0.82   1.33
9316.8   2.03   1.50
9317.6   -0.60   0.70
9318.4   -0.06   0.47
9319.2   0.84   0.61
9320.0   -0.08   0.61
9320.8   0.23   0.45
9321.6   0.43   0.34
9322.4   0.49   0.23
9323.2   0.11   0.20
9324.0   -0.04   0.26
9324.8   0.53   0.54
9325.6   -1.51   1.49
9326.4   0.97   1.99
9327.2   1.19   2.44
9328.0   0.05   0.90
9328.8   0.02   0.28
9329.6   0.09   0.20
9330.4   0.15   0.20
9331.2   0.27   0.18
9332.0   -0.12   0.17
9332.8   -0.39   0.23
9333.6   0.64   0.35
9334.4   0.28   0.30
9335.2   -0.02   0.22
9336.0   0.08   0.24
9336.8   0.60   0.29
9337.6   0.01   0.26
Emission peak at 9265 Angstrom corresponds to H-beta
